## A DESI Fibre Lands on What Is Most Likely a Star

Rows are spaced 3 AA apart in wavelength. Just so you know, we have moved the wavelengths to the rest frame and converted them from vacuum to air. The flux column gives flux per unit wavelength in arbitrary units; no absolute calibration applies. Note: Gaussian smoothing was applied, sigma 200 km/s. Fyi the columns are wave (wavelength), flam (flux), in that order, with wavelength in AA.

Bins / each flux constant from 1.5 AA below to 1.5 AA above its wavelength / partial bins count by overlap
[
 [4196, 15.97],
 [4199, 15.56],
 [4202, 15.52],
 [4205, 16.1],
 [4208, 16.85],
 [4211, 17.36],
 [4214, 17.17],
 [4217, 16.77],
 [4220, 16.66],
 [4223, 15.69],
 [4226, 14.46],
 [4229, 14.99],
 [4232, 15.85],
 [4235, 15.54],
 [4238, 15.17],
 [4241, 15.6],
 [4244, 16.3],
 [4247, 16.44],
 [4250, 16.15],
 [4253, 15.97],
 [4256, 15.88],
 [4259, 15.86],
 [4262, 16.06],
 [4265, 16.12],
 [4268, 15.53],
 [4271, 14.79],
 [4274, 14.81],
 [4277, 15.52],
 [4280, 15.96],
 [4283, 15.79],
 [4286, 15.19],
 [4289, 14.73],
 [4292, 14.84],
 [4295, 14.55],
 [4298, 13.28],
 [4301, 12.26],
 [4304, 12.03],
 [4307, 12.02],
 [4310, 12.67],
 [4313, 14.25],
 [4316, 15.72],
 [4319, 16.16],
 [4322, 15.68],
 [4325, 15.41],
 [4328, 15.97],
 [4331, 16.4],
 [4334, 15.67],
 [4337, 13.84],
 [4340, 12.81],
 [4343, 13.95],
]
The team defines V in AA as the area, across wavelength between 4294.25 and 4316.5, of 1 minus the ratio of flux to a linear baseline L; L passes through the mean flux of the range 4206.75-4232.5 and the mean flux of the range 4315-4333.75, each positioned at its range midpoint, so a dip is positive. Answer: 3.8 AA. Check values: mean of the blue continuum 16.2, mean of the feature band 13.2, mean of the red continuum 15.9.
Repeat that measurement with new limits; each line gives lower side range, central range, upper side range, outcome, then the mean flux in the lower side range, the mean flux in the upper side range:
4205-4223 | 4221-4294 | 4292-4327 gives -0.1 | 16.8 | 14.1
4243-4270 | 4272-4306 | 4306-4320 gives 1.2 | 16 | 14.2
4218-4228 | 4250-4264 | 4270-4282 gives -0.5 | 15.6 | 15.3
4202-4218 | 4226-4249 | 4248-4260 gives 0.9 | 16.7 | 16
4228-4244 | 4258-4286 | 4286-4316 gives -2.2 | 15.5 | 13.6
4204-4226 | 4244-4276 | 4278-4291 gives 0.0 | 16.5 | 15.4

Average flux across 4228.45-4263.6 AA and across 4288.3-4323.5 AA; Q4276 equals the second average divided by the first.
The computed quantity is 0.9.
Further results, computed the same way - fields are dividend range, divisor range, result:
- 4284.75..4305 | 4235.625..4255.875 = 0.87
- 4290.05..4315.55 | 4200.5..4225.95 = 0.82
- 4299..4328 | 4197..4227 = 0.87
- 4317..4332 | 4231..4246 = 1.01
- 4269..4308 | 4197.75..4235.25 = 0.89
